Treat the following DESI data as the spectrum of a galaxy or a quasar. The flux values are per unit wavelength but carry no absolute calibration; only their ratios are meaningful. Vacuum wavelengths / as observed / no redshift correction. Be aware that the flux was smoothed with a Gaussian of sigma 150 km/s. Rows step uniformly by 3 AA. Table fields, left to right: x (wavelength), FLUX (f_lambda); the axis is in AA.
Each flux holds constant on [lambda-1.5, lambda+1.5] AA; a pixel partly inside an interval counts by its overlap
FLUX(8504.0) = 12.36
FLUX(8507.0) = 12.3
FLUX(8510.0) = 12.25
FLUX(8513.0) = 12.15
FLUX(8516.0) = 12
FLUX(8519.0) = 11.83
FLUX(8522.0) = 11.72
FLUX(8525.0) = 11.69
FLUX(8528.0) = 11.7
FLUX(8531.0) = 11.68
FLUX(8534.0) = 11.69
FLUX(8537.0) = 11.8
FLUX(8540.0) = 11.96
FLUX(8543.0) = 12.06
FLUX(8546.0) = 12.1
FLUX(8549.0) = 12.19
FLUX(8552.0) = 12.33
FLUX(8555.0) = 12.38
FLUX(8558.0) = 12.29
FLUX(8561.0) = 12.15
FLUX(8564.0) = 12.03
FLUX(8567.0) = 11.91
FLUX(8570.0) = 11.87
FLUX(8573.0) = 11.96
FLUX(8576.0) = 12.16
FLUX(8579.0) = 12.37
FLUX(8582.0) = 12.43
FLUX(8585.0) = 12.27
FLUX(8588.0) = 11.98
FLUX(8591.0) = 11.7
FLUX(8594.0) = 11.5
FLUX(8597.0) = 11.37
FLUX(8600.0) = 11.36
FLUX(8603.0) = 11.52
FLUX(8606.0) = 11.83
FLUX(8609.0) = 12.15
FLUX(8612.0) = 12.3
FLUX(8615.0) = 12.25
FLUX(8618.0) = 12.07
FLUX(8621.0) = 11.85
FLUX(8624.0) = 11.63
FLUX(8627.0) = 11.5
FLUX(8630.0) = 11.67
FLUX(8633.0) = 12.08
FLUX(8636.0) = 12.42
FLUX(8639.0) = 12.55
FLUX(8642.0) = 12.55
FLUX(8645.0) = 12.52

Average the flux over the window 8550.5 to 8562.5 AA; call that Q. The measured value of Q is 12.3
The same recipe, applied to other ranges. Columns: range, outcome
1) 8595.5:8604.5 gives 11.4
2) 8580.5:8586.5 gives 12.3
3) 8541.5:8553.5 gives 12.2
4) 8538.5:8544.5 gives 12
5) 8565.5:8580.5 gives 12.1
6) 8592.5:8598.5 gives 11.4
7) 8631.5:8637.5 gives 12.2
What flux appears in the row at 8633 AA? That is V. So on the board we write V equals 12.08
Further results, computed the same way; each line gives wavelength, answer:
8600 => 11.36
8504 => 12.36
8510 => 12.25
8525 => 11.69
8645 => 12.52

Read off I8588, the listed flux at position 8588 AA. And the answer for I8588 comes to 11.98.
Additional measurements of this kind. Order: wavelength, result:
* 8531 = 11.68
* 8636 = 12.42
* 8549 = 12.19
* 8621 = 11.85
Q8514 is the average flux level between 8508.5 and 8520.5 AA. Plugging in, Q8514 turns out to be 12.1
